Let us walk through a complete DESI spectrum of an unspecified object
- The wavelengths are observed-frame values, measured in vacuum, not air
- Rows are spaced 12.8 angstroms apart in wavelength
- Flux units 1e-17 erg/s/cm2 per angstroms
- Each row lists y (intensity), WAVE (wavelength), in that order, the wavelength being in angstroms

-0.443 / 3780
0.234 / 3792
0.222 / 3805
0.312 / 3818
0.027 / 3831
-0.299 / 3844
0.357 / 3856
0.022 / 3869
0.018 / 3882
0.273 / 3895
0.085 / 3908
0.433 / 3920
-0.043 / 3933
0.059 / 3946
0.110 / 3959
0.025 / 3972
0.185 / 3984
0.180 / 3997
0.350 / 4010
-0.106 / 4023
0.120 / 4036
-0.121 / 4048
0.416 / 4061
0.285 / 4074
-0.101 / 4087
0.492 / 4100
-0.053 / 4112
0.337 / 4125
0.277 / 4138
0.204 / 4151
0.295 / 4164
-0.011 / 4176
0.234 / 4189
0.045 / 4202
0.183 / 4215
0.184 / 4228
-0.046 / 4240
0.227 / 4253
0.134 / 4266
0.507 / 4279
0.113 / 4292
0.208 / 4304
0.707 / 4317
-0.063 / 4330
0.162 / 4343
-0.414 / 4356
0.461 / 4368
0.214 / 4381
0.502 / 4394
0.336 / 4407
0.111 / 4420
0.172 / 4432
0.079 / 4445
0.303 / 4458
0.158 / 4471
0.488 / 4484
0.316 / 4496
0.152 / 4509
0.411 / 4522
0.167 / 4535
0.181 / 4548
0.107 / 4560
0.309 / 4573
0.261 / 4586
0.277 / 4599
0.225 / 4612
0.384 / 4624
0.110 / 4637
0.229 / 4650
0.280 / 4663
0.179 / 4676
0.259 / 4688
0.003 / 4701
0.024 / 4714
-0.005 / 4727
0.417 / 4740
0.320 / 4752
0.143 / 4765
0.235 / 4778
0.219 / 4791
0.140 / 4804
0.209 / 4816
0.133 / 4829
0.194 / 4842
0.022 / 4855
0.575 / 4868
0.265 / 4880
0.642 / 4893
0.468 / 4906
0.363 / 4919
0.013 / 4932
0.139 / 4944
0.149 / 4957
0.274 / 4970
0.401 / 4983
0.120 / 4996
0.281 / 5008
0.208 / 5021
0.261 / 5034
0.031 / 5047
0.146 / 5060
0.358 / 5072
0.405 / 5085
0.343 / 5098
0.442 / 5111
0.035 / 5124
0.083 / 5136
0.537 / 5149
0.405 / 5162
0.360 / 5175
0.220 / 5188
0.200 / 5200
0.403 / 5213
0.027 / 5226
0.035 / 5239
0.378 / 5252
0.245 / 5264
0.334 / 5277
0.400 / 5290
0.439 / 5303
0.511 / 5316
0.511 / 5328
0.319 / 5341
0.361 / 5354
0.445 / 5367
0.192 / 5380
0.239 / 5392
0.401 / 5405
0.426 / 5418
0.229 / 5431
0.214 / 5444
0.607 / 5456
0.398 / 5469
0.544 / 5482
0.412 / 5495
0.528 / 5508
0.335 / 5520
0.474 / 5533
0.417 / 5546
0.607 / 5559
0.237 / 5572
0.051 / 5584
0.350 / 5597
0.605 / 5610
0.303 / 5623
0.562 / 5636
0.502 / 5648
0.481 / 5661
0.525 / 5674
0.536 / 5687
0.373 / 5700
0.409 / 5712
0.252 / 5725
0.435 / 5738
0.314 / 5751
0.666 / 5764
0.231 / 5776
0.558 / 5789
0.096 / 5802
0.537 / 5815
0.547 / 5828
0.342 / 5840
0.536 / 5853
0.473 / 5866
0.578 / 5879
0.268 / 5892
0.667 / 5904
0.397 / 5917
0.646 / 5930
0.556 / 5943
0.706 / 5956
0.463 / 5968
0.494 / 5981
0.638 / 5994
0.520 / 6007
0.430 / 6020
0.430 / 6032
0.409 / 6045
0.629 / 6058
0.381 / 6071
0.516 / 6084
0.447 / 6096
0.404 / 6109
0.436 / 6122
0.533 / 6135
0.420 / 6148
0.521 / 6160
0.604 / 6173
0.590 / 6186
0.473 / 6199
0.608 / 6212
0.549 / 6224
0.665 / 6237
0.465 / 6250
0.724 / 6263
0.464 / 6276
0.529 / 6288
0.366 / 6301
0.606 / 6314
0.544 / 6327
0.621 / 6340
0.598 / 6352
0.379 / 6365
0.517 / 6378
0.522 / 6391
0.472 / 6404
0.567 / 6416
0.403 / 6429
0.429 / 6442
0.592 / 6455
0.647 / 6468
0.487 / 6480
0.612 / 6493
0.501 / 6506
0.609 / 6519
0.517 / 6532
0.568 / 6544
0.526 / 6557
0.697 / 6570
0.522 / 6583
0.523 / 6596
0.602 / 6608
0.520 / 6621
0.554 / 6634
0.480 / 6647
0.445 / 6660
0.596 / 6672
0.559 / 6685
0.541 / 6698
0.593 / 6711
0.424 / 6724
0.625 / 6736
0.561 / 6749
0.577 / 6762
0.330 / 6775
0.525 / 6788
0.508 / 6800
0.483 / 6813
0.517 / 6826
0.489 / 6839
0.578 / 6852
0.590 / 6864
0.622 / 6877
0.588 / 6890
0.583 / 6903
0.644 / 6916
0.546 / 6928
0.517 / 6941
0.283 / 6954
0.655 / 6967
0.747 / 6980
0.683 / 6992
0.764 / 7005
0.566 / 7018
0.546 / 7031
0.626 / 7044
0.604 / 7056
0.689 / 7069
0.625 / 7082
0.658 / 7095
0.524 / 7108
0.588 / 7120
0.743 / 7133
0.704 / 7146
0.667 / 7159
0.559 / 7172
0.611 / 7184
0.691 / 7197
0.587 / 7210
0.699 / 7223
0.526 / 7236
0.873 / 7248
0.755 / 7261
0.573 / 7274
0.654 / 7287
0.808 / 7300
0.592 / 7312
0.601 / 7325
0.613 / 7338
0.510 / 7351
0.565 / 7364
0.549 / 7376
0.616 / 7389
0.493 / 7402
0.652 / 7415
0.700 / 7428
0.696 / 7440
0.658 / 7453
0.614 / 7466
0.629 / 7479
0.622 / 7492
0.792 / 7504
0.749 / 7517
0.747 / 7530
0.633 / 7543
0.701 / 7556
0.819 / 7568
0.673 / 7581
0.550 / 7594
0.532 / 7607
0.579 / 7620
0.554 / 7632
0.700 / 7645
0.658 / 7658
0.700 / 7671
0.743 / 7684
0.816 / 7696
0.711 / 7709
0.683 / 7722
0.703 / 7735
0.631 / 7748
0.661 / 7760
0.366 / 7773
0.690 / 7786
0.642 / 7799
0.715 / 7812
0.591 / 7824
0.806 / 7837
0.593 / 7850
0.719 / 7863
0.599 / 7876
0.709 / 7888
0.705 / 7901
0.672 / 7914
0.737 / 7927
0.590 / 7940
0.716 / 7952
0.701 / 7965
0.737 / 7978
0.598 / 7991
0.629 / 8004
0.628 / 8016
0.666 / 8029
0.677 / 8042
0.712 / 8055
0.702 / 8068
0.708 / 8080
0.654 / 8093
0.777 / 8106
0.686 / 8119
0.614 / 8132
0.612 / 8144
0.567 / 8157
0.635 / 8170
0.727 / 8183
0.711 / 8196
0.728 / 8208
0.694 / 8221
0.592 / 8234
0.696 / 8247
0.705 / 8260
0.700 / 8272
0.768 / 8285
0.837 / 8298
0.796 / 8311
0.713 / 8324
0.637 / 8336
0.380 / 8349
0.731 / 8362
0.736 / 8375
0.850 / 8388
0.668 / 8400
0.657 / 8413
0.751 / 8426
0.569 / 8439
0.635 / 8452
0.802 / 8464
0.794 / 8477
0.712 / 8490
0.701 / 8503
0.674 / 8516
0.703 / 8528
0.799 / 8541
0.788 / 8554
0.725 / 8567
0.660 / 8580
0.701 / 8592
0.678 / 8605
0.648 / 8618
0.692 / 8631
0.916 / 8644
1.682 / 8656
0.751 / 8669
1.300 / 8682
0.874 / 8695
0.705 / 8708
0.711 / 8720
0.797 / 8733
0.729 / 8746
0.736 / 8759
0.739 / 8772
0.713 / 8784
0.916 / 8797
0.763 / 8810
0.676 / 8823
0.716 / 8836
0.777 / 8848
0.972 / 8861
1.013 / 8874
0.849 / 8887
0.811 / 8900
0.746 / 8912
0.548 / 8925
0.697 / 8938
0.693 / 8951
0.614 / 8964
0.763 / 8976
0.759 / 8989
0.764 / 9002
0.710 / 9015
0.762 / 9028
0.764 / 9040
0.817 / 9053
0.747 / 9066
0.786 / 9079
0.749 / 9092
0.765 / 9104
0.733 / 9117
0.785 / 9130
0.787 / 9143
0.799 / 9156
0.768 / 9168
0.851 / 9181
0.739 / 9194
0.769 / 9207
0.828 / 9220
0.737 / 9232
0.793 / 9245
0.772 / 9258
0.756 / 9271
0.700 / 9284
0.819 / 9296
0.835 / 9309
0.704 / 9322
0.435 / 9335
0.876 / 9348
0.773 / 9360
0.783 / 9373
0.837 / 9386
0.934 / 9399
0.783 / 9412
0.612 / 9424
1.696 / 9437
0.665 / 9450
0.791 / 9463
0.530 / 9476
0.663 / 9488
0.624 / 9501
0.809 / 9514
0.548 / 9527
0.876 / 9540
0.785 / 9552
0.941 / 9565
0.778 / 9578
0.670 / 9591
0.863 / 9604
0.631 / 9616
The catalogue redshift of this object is 0.319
